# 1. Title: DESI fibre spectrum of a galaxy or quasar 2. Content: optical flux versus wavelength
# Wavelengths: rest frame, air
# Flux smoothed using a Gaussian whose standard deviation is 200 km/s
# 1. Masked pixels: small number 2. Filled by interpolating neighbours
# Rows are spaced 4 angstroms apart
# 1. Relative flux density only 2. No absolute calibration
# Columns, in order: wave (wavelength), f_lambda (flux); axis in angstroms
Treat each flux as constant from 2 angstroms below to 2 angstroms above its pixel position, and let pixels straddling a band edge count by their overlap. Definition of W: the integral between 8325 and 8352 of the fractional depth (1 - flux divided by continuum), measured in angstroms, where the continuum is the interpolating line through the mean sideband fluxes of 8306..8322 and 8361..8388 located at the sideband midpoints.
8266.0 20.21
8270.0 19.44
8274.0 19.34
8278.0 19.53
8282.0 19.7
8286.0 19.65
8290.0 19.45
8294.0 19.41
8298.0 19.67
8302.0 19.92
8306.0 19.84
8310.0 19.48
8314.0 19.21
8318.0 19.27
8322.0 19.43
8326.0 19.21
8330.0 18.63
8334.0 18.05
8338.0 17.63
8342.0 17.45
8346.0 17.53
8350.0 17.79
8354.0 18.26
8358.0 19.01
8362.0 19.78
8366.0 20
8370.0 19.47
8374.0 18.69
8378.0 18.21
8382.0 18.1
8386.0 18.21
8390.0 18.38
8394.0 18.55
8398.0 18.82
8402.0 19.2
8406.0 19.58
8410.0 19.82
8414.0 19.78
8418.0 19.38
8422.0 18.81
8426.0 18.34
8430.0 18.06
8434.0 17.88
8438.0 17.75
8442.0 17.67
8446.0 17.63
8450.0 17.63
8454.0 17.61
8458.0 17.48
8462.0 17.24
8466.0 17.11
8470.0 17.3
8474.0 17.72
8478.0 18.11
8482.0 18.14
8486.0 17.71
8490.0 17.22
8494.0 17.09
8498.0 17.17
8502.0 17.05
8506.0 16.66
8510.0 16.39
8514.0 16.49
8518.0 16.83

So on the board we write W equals 1.7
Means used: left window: 19.4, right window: 18.9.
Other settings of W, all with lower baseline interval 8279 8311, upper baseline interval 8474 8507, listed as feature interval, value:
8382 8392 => 0.19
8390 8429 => -1.54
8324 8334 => 0.27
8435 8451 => 0.25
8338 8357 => 1.23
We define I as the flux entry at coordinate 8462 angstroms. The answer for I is 17.24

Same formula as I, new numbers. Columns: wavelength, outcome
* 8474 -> 17.72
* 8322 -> 19.43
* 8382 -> 18.1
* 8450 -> 17.63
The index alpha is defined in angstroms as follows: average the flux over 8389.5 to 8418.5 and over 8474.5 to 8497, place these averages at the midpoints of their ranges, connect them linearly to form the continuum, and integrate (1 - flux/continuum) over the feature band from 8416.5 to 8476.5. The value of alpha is 1.9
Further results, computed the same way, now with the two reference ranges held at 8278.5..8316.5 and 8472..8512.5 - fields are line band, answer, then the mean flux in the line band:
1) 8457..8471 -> 0.30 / 17.3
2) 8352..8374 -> -0.50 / 19.2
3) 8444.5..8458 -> 0.14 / 17.6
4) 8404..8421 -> -1.25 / 19.6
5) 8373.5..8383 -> 0.18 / 18.3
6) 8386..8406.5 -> -0.40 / 18.8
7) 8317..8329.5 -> 0.04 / 19.2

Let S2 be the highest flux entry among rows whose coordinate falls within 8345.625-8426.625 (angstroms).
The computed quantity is 20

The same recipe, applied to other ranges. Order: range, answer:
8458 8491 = 18.14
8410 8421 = 19.82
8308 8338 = 19.48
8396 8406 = 19.58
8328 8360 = 19.01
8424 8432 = 18.34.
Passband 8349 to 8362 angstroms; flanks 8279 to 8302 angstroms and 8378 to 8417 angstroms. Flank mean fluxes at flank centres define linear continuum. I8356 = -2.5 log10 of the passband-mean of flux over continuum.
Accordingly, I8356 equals 0.03 mag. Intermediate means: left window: 19.6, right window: 18.9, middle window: 18.6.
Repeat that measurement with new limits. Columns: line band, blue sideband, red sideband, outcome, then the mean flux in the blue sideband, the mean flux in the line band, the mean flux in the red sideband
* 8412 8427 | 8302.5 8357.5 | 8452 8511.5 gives -0.07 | 18.6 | 19.1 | 17.3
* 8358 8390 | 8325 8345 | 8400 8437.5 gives -0.02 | 18.1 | 18.9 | 18.9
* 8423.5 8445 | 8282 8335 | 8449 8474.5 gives -0.01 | 19.4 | 17.9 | 17.4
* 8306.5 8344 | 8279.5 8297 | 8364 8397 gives 0.03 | 19.6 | 18.8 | 18.7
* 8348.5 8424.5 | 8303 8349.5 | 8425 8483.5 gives -0.04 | 18.7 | 18.9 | 17.7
